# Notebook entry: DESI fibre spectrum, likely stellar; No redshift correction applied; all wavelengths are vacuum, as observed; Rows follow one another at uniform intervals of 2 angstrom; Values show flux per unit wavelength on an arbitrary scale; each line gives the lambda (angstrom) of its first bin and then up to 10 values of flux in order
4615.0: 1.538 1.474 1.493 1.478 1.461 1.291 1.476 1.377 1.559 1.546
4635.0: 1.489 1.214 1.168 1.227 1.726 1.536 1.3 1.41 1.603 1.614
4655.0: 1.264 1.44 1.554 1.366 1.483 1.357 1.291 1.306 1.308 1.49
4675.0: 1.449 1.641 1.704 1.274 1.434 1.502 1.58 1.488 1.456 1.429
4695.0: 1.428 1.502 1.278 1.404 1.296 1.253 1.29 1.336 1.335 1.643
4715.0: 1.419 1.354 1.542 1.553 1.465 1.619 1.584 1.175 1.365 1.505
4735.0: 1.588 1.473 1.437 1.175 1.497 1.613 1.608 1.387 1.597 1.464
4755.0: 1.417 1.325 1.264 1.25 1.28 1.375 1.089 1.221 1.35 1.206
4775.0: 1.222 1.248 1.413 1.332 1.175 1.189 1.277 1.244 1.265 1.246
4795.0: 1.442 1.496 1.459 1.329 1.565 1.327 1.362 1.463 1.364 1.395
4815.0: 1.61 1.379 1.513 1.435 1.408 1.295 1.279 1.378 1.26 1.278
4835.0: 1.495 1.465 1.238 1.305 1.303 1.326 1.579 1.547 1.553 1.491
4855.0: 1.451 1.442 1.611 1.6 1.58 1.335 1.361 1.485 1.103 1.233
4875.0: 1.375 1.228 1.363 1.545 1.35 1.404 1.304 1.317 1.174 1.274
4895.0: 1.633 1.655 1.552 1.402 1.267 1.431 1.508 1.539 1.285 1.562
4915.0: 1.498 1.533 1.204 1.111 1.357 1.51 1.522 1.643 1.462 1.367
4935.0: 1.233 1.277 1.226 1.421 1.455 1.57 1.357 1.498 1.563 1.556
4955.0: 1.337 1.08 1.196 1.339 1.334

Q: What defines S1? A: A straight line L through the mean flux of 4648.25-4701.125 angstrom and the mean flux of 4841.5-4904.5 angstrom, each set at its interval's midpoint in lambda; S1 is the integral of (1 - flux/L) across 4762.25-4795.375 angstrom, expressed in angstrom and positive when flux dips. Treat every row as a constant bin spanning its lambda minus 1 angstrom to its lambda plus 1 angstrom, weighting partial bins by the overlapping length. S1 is 3.8 angstrom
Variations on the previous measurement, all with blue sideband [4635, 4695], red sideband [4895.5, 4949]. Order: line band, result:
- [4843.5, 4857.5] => -0.5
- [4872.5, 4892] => 1.3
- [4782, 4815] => 1.7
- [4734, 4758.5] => -0.5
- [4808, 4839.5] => 0.8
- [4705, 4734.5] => -0.1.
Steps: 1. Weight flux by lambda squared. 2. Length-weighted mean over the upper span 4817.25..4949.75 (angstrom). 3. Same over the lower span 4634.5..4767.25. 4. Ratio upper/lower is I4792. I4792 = 1.07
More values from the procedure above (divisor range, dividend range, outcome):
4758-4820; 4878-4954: 1.12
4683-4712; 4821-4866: 1.08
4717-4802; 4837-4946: 1.08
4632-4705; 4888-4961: 1.09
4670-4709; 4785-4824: 1.02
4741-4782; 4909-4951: 1.12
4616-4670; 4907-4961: 1.11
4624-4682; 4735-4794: 0.98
